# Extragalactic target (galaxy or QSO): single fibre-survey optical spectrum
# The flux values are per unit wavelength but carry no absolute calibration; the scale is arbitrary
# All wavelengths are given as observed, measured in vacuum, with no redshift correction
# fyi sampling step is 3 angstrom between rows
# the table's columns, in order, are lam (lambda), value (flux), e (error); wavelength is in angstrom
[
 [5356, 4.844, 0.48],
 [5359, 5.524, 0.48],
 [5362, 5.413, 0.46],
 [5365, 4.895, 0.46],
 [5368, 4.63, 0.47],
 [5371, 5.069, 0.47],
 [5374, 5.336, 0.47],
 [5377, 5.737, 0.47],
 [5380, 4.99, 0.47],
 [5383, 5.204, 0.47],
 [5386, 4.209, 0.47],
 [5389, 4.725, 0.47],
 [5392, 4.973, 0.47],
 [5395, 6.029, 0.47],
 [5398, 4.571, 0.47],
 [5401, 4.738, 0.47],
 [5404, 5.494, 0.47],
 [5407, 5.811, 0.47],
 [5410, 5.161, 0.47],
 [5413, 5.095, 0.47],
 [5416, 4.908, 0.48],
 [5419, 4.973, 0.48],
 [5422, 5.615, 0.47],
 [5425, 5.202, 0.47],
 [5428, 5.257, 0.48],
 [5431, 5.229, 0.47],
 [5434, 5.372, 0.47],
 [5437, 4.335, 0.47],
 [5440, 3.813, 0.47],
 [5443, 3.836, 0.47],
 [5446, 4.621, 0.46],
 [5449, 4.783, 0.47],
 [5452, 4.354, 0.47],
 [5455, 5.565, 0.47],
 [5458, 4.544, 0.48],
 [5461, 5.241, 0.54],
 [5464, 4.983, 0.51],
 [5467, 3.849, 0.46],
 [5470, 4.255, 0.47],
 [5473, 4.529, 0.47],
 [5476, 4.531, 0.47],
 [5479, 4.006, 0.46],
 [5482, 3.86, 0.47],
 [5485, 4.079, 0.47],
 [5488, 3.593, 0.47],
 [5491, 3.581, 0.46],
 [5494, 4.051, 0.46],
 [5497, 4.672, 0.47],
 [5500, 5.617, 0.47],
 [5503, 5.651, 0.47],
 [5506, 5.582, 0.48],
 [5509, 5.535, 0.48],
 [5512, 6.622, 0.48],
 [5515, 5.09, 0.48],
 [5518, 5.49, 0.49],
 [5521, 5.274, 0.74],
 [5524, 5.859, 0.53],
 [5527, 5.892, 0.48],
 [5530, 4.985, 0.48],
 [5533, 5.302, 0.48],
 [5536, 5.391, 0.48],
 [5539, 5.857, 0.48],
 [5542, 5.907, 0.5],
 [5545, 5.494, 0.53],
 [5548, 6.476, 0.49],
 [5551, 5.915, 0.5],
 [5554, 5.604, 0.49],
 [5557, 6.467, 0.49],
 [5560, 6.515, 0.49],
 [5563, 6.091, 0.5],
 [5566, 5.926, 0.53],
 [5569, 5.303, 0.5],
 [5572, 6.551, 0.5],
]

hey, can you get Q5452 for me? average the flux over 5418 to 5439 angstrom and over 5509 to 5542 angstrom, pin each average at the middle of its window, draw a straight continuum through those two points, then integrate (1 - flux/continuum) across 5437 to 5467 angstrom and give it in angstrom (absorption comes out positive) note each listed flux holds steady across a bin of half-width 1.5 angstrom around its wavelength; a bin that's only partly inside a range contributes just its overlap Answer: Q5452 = 3.7 angstrom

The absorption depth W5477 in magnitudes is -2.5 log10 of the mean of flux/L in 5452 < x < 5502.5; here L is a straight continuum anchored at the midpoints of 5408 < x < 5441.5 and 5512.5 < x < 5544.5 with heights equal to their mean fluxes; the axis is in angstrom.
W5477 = 0.18 mag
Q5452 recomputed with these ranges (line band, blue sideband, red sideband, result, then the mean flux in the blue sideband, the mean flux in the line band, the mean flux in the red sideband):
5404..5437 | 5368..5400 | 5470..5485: -3.49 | 5.06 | 5.23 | 4.22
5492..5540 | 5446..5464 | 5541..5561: 1.86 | 4.88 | 5.41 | 6.05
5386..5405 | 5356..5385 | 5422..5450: 0.01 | 5.16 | 5.01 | 4.76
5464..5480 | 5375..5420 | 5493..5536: 3.00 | 5.11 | 4.31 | 5.42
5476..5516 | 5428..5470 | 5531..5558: 3.72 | 4.66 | 4.75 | 5.8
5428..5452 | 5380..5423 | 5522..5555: 3.03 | 5.1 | 4.6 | 5.69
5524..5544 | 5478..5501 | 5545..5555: -0.41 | 4.16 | 5.58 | 5.94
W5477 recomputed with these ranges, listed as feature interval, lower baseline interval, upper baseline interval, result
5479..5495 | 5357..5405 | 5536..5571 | 0.412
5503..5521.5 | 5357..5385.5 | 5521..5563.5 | 0.015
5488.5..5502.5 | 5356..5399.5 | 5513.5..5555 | 0.214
